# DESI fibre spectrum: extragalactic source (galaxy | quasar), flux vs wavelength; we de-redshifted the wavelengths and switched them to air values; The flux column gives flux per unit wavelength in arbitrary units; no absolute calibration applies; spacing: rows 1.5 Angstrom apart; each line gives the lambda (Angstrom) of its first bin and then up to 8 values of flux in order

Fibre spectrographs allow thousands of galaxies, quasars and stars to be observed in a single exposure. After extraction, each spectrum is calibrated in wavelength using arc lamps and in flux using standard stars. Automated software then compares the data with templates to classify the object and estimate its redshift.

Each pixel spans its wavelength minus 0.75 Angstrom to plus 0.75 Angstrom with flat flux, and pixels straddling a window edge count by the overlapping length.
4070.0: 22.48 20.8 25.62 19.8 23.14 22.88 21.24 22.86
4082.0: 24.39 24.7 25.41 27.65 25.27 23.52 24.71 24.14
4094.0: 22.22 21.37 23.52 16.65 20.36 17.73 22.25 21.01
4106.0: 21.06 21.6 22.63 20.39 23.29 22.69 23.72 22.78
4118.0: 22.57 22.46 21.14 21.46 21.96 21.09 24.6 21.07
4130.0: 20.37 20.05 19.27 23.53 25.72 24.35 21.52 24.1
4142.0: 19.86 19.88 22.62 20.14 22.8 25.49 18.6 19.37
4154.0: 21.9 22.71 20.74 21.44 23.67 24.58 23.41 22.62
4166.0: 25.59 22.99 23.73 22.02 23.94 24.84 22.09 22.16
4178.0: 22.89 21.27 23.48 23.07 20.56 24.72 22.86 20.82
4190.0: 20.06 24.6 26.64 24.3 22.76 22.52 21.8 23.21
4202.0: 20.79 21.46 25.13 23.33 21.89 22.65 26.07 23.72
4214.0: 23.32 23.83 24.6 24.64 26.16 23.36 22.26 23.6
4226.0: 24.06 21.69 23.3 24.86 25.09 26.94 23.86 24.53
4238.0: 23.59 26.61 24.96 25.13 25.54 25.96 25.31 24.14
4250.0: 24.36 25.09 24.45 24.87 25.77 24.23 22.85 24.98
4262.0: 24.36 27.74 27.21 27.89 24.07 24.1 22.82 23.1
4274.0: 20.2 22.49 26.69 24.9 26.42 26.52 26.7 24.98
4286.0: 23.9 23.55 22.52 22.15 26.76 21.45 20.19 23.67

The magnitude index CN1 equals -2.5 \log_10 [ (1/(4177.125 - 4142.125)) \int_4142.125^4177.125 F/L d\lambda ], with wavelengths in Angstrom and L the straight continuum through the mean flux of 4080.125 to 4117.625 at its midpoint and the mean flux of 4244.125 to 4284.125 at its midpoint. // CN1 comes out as 0.05 mag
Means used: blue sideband 22.6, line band 22.4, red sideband 24.9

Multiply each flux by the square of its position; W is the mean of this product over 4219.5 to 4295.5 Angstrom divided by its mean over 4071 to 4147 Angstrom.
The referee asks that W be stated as 1.18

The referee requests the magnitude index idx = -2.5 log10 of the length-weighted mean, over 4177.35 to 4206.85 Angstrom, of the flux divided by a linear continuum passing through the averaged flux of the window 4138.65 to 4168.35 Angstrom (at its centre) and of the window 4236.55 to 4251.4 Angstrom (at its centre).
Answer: 0.03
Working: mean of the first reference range 22.2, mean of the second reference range 25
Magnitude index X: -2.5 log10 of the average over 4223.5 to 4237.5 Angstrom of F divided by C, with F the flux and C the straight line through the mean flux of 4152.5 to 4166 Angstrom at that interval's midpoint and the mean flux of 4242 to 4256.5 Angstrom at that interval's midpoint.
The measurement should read 0.02 mag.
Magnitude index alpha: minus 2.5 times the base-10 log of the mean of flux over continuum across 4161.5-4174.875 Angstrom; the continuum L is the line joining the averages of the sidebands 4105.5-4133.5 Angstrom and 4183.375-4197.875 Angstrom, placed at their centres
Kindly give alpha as -0.05 mag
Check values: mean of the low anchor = 21.8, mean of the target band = 23.6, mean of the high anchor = 23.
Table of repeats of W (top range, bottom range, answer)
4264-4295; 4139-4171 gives 1.16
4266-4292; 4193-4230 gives 1.07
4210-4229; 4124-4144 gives 1.13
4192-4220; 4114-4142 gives 1.10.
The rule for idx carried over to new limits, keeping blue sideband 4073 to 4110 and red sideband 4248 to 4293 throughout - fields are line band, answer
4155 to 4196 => 0.02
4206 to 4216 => 0.02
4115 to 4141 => 0.03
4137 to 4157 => 0.07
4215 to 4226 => 0.00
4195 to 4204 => 0.08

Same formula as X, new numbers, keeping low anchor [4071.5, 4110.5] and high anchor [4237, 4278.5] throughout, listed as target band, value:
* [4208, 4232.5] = 0.017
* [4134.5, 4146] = 0.029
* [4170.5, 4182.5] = 0.036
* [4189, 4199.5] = 0.032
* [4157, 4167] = 0.008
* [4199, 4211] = 0.059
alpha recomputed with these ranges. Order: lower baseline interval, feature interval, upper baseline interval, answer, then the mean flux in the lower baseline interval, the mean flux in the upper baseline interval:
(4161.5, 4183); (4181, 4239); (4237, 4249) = 0.03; 23.2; 25.2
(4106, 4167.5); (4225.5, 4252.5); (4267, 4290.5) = -0.05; 22.2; 24.2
